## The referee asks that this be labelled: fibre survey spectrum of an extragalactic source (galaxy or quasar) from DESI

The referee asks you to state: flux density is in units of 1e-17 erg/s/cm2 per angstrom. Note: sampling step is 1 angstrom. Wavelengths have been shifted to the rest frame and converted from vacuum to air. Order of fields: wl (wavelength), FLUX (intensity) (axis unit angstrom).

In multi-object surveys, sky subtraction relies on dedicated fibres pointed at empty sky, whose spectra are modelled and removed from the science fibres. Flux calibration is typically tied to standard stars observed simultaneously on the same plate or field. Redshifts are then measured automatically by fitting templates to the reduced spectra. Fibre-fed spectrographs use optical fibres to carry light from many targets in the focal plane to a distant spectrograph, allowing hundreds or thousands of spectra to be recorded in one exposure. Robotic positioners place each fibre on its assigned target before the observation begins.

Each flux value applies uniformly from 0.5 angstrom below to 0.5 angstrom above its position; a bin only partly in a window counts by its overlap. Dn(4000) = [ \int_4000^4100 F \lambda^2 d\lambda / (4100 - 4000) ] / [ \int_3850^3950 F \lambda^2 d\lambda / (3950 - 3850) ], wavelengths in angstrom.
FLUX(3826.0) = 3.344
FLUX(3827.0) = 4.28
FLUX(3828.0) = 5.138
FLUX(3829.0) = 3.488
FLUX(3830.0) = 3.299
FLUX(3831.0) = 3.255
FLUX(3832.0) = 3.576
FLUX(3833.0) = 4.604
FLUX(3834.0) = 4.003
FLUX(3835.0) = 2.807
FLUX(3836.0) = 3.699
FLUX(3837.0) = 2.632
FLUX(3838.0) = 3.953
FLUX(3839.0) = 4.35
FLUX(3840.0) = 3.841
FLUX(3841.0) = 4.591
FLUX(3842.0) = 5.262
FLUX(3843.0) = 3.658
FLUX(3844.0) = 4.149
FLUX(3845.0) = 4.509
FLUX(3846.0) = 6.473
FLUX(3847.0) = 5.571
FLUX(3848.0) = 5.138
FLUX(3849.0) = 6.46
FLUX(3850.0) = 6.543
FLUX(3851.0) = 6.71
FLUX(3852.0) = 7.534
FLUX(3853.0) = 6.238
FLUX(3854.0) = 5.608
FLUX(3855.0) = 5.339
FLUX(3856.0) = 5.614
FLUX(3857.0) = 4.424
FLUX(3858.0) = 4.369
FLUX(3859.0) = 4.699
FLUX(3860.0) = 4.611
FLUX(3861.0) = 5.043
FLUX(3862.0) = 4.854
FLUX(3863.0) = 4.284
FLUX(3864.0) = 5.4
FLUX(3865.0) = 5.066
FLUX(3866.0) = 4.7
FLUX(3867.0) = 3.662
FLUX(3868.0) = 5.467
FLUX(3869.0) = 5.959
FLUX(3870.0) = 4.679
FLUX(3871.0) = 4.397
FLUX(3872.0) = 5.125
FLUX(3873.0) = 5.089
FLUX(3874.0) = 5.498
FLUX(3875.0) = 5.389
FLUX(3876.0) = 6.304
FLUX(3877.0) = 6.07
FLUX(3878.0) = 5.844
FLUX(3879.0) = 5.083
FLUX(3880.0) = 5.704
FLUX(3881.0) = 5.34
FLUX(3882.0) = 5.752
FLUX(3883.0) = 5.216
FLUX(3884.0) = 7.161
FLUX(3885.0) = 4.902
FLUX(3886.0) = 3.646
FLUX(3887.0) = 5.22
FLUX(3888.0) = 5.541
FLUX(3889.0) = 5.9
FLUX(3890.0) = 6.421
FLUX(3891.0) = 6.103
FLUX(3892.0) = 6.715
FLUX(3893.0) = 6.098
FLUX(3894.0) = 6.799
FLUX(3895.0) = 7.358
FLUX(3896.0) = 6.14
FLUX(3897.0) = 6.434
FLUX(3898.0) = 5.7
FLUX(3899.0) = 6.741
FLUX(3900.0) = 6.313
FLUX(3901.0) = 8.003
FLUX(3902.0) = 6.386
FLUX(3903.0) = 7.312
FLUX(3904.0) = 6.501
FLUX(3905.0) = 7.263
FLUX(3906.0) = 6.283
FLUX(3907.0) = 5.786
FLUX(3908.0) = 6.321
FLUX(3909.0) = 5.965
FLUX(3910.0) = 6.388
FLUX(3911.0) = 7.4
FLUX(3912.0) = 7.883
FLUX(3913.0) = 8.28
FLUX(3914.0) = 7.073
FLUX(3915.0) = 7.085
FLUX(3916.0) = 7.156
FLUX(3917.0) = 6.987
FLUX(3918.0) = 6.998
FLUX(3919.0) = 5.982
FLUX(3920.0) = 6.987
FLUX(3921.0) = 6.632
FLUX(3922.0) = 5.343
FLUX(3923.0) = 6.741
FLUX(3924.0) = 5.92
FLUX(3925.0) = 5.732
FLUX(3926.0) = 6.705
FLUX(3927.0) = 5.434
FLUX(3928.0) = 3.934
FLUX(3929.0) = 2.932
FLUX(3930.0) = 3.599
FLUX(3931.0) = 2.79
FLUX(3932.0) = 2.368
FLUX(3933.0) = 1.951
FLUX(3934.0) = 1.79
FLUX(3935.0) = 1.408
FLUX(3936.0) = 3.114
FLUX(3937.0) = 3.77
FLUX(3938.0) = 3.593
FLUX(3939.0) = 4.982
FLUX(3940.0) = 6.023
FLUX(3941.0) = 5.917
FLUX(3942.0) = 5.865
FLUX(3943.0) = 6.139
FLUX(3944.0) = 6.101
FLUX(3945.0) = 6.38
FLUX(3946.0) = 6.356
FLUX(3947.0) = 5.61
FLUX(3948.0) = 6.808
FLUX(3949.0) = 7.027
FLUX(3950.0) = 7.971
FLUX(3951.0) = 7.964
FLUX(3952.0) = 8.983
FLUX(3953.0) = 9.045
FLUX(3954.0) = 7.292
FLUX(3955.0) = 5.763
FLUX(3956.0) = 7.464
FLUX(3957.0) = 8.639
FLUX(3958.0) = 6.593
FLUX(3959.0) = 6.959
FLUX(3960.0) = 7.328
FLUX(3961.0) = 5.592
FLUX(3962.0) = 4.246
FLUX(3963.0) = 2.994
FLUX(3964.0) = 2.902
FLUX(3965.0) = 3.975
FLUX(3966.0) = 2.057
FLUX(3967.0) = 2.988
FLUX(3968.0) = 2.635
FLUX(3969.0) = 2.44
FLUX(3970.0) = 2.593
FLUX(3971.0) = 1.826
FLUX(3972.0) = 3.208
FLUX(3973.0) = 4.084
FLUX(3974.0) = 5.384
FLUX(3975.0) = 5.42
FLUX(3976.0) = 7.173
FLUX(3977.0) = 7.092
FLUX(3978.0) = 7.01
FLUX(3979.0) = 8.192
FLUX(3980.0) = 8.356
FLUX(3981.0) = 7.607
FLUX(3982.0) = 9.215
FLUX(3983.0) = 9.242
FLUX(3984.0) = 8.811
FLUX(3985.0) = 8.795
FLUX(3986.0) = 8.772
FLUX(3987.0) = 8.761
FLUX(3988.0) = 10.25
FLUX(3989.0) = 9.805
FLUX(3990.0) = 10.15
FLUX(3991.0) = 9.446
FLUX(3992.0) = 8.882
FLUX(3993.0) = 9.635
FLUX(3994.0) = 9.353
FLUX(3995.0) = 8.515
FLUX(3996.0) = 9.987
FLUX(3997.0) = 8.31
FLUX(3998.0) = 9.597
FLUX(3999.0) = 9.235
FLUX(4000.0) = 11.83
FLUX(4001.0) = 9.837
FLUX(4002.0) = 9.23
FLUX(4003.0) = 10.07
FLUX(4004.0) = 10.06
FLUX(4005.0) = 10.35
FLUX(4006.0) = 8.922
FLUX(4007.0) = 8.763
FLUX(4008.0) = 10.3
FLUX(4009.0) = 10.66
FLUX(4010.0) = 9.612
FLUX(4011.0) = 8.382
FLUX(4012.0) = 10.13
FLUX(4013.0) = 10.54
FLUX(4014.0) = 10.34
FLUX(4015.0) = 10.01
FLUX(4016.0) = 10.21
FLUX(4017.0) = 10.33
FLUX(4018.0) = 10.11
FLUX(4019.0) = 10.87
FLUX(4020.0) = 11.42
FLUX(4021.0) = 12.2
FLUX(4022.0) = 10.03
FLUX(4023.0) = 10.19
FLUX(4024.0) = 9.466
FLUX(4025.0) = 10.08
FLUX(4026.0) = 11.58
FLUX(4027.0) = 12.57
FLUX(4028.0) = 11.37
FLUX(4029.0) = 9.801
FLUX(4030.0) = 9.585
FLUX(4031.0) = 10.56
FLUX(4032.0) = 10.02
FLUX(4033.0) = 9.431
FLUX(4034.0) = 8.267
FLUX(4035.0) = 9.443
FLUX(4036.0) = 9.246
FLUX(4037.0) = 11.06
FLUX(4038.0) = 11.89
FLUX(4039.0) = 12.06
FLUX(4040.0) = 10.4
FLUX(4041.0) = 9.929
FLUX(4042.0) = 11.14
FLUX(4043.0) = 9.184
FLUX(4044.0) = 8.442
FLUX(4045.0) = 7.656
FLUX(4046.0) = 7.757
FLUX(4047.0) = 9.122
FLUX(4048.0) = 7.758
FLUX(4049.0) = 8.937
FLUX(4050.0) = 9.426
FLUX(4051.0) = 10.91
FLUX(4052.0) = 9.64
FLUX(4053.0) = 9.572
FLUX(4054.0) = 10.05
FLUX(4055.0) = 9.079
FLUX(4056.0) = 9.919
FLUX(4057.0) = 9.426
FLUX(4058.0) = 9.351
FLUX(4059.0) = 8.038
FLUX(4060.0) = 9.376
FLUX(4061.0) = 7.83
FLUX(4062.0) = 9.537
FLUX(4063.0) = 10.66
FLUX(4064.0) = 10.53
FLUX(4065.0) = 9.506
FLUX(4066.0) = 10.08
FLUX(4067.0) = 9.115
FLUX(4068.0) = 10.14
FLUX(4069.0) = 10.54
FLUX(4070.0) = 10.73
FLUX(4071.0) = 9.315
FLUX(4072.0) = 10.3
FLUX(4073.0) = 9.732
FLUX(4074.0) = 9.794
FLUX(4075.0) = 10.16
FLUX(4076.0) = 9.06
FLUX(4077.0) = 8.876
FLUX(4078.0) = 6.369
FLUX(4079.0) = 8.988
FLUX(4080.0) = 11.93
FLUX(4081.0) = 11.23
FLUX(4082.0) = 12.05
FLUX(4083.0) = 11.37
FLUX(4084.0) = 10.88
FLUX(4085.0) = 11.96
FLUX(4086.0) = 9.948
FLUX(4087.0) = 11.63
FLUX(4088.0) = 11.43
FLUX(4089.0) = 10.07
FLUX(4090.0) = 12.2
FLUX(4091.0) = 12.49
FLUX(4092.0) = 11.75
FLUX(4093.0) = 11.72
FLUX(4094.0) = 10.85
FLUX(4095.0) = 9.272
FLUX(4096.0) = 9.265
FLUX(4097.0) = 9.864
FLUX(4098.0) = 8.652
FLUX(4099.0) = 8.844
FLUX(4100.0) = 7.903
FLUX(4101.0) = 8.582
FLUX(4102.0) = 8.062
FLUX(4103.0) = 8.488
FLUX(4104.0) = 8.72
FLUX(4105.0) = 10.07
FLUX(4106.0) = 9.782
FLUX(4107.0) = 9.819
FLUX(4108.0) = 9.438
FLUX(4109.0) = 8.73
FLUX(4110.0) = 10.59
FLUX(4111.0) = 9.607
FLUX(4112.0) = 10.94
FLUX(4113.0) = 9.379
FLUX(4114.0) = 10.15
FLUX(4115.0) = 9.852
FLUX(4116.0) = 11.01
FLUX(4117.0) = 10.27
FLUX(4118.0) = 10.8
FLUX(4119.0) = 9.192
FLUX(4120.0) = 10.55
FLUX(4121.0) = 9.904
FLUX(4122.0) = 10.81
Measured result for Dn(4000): 1.92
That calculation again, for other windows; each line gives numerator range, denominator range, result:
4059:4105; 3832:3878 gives 2.24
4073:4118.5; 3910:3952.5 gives 1.93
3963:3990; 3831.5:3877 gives 1.32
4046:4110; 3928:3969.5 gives 2.06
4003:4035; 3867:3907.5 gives 1.84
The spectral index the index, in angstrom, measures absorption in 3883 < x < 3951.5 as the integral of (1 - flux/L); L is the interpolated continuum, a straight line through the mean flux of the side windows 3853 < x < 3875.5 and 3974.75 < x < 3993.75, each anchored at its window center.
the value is 6.87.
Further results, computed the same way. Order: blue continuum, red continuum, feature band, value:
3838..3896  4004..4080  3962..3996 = 7.01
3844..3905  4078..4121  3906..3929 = 0.42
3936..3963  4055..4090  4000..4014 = -3.11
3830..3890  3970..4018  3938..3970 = 7.64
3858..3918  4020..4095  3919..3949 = 9.12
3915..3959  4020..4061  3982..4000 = -3.35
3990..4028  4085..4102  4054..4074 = 1.04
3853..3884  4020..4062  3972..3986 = 1.48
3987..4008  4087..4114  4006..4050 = -1.39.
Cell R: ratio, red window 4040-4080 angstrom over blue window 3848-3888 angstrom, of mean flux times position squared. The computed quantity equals 1.94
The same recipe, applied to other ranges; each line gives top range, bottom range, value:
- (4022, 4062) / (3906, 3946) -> 1.90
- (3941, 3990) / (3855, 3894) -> 1.26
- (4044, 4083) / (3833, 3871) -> 2.17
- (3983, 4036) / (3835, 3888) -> 2.08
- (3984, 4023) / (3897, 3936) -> 1.78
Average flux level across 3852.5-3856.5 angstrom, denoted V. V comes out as 5.7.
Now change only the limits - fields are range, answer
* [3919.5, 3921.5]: 6.81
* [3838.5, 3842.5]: 4.51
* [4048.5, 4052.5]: 9.73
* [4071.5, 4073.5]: 10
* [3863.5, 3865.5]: 5.23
